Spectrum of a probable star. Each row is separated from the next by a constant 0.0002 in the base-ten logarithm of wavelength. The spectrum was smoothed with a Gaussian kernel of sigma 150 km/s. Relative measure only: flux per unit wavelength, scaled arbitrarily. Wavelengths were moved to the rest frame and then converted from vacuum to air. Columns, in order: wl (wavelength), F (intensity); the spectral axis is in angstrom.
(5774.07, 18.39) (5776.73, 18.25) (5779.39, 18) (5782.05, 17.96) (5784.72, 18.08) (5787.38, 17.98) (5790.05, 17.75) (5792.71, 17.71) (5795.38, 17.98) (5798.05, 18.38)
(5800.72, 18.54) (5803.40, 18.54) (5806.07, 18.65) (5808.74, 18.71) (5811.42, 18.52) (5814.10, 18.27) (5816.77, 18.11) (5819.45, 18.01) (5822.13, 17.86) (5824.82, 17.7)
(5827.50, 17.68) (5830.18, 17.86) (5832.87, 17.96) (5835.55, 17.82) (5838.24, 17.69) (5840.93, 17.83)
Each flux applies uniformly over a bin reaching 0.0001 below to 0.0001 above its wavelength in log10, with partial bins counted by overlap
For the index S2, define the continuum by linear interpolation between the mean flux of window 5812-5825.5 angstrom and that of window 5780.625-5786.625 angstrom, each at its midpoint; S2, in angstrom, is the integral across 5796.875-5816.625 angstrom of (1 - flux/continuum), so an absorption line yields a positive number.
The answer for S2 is -0.5 angstrom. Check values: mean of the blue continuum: 18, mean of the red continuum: 18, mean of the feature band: 18.5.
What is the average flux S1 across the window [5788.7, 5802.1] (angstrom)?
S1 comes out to 18.1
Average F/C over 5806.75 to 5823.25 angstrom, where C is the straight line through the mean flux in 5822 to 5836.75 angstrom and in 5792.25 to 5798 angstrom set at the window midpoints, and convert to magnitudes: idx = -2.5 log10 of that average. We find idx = -0.02 mag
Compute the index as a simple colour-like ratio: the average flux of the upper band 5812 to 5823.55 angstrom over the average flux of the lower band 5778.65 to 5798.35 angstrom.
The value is 1.01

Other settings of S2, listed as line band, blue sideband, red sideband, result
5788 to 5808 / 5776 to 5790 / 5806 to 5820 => 0.0 angstrom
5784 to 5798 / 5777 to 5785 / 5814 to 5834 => 0.1 angstrom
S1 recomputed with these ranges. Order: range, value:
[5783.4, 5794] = 17.9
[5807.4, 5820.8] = 18.3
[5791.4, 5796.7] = 17.8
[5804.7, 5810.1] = 18.7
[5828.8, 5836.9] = 17.9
